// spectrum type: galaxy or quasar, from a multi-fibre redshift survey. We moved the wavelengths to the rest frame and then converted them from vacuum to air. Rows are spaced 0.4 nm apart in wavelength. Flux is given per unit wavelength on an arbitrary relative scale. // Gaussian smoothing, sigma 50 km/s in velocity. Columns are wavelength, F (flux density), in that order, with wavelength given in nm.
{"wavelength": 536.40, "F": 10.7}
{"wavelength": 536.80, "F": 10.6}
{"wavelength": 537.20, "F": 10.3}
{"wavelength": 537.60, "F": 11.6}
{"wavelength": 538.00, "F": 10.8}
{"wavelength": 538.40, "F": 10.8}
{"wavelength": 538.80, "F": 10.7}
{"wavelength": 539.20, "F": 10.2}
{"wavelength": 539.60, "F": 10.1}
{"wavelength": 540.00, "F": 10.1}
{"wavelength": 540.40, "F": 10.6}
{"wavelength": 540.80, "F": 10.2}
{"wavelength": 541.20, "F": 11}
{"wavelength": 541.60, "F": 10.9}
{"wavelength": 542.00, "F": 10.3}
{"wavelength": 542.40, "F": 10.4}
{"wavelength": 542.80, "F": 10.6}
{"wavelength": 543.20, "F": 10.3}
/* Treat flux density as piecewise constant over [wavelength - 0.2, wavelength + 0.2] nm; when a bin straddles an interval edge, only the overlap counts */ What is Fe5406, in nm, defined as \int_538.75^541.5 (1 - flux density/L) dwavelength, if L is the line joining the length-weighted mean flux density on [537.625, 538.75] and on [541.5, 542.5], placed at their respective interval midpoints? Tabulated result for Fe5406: 0.07 nm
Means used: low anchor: 10.9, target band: 10.4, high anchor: 10.5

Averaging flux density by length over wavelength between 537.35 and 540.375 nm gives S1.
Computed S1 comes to 10.6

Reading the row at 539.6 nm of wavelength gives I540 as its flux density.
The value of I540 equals 10.1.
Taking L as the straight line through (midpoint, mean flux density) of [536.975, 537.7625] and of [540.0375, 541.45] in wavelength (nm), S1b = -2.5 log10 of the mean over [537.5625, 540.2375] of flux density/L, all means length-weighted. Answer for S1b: 0.020 mag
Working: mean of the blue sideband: 10.9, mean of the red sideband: 10.6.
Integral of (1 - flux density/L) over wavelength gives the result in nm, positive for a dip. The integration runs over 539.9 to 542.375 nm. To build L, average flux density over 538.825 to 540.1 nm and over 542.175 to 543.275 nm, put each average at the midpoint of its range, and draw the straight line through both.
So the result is -0.05 nm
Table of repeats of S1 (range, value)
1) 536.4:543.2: 10.6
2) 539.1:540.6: 10.3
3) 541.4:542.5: 10.5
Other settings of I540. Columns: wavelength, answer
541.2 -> 11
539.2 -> 10.2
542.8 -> 10.6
